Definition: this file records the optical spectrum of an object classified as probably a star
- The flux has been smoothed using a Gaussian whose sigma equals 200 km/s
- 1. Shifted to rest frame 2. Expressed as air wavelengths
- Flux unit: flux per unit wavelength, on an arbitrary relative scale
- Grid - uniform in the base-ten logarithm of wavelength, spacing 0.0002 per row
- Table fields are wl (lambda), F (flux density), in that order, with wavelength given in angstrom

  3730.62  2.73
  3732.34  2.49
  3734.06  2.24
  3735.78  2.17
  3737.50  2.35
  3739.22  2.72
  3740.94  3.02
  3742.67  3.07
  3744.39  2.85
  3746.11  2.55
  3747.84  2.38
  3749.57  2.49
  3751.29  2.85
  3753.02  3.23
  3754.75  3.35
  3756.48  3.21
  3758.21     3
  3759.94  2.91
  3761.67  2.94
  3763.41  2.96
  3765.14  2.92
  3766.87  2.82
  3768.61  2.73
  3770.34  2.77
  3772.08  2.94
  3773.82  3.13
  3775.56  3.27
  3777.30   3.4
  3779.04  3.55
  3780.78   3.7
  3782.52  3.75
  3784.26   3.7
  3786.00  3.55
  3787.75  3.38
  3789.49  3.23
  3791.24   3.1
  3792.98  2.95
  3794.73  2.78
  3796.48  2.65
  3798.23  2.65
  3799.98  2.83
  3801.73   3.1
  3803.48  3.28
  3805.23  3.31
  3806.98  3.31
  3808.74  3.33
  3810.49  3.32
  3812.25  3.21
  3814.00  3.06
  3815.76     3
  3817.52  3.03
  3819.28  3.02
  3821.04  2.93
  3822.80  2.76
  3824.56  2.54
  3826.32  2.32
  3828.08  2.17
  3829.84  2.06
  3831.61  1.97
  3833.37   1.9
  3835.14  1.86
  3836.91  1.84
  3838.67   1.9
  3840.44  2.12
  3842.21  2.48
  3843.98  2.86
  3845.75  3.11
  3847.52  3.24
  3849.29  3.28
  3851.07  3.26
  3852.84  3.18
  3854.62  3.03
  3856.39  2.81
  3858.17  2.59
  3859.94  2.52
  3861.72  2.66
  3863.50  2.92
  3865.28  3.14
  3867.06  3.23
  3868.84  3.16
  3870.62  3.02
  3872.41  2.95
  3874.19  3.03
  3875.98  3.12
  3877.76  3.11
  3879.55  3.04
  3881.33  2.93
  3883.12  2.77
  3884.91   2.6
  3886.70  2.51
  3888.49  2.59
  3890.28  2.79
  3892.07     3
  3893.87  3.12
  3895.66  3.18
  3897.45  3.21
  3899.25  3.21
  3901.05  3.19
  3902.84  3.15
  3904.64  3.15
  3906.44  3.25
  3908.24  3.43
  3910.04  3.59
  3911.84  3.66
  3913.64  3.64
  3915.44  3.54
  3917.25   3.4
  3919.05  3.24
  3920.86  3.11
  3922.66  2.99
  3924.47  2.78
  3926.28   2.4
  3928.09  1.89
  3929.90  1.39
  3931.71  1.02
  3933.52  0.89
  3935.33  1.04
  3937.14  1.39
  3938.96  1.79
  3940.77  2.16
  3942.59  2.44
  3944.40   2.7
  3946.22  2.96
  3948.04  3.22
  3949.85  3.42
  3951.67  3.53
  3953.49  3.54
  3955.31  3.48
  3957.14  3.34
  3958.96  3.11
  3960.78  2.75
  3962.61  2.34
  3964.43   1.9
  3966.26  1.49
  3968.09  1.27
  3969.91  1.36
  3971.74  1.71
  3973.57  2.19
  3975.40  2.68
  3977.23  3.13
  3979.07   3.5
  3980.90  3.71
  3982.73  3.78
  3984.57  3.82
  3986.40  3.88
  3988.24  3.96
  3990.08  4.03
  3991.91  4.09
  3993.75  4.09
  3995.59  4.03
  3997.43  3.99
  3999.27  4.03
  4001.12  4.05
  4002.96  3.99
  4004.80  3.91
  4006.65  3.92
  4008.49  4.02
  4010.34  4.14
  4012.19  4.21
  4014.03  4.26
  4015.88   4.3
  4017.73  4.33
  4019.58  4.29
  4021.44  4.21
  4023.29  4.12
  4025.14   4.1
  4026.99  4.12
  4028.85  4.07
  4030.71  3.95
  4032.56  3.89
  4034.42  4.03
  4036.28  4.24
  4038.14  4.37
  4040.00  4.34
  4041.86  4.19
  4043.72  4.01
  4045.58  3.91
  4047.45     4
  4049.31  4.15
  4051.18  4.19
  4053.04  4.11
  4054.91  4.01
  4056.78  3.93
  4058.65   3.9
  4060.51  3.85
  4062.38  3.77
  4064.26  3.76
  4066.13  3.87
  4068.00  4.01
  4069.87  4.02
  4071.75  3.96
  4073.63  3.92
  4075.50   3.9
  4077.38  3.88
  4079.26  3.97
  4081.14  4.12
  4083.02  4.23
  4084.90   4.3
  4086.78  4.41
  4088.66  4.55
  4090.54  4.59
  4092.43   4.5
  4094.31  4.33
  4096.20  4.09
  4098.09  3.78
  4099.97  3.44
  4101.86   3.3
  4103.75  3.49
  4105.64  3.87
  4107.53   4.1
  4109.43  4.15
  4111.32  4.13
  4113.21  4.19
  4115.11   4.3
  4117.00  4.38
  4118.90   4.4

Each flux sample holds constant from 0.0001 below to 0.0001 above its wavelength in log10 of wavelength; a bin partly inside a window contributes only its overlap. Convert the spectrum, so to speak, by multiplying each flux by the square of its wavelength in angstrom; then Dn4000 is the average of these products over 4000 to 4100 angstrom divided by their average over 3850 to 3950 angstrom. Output 1.57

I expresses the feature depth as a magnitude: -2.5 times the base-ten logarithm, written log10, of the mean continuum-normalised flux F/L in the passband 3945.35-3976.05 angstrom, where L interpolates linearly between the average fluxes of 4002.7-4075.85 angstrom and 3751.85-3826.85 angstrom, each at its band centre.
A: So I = 0.40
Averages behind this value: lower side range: 3.09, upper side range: 4.06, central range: 2.6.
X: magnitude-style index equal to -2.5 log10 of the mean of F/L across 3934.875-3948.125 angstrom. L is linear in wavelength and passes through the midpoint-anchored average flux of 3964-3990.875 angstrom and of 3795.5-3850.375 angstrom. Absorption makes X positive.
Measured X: 0.27 mag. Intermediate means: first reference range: 2.72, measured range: 2.19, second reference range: 2.84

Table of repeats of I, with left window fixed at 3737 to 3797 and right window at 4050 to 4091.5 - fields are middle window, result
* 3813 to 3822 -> 0.07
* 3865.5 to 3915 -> 0.12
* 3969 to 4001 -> 0.11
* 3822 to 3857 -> 0.28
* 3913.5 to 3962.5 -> 0.35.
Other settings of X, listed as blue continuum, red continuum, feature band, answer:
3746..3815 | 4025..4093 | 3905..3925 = 0.074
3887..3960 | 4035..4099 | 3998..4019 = -0.151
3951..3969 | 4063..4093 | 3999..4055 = -0.183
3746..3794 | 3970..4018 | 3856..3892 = 0.177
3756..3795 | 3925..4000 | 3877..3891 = 0.055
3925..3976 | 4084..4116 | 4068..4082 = -0.052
